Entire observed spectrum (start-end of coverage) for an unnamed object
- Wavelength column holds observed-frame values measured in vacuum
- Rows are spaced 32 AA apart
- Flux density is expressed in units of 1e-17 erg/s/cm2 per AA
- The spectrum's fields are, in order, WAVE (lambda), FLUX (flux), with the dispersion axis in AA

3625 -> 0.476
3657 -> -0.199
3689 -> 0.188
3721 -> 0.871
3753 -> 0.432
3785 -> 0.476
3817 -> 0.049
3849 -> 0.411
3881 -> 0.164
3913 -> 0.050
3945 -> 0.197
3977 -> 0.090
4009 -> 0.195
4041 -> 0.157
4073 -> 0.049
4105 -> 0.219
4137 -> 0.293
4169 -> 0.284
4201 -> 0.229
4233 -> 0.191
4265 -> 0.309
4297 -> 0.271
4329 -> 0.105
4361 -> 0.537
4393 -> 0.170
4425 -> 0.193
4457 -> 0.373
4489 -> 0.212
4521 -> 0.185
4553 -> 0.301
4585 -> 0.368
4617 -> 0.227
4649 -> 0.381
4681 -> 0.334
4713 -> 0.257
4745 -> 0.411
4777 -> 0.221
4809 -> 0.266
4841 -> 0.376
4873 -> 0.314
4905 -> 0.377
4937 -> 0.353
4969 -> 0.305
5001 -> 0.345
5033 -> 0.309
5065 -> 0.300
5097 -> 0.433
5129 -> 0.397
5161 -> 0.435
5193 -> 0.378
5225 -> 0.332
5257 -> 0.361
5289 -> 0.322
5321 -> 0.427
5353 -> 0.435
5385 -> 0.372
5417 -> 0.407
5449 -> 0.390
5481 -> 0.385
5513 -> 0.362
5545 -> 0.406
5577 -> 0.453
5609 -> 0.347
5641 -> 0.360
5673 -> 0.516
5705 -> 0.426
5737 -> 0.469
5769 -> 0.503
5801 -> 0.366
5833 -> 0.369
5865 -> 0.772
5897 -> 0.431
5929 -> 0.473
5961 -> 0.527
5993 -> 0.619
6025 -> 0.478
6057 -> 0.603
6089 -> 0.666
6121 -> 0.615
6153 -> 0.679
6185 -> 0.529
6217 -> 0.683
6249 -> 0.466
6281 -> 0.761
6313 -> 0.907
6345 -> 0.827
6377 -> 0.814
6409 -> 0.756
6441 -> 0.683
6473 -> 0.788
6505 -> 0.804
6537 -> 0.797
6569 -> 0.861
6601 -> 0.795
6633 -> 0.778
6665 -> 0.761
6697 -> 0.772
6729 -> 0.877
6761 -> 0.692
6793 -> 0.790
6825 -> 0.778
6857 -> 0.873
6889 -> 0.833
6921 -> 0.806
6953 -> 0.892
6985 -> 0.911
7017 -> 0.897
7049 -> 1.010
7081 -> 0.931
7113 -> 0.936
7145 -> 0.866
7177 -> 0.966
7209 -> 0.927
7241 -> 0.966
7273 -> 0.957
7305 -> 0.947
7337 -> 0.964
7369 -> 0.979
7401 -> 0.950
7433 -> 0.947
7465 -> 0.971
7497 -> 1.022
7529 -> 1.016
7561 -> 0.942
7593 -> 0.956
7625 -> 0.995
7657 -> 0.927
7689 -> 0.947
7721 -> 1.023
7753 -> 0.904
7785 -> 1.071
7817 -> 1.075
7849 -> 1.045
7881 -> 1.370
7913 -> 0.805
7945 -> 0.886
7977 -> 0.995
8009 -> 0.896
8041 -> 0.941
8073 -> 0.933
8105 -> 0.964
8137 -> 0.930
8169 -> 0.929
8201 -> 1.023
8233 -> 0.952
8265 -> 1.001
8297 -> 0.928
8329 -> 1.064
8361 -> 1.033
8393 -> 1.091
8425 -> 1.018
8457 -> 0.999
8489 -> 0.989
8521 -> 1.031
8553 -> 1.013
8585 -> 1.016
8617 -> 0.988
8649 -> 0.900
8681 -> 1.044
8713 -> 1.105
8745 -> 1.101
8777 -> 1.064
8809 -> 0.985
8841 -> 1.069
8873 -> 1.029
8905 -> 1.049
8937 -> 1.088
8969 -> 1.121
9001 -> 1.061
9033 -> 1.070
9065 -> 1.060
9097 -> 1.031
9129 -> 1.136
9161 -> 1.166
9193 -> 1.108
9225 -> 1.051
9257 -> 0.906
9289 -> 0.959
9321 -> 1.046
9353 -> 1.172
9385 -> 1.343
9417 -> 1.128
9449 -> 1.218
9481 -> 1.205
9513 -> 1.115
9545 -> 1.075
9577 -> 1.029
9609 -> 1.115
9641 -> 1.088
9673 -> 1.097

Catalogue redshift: 0.57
